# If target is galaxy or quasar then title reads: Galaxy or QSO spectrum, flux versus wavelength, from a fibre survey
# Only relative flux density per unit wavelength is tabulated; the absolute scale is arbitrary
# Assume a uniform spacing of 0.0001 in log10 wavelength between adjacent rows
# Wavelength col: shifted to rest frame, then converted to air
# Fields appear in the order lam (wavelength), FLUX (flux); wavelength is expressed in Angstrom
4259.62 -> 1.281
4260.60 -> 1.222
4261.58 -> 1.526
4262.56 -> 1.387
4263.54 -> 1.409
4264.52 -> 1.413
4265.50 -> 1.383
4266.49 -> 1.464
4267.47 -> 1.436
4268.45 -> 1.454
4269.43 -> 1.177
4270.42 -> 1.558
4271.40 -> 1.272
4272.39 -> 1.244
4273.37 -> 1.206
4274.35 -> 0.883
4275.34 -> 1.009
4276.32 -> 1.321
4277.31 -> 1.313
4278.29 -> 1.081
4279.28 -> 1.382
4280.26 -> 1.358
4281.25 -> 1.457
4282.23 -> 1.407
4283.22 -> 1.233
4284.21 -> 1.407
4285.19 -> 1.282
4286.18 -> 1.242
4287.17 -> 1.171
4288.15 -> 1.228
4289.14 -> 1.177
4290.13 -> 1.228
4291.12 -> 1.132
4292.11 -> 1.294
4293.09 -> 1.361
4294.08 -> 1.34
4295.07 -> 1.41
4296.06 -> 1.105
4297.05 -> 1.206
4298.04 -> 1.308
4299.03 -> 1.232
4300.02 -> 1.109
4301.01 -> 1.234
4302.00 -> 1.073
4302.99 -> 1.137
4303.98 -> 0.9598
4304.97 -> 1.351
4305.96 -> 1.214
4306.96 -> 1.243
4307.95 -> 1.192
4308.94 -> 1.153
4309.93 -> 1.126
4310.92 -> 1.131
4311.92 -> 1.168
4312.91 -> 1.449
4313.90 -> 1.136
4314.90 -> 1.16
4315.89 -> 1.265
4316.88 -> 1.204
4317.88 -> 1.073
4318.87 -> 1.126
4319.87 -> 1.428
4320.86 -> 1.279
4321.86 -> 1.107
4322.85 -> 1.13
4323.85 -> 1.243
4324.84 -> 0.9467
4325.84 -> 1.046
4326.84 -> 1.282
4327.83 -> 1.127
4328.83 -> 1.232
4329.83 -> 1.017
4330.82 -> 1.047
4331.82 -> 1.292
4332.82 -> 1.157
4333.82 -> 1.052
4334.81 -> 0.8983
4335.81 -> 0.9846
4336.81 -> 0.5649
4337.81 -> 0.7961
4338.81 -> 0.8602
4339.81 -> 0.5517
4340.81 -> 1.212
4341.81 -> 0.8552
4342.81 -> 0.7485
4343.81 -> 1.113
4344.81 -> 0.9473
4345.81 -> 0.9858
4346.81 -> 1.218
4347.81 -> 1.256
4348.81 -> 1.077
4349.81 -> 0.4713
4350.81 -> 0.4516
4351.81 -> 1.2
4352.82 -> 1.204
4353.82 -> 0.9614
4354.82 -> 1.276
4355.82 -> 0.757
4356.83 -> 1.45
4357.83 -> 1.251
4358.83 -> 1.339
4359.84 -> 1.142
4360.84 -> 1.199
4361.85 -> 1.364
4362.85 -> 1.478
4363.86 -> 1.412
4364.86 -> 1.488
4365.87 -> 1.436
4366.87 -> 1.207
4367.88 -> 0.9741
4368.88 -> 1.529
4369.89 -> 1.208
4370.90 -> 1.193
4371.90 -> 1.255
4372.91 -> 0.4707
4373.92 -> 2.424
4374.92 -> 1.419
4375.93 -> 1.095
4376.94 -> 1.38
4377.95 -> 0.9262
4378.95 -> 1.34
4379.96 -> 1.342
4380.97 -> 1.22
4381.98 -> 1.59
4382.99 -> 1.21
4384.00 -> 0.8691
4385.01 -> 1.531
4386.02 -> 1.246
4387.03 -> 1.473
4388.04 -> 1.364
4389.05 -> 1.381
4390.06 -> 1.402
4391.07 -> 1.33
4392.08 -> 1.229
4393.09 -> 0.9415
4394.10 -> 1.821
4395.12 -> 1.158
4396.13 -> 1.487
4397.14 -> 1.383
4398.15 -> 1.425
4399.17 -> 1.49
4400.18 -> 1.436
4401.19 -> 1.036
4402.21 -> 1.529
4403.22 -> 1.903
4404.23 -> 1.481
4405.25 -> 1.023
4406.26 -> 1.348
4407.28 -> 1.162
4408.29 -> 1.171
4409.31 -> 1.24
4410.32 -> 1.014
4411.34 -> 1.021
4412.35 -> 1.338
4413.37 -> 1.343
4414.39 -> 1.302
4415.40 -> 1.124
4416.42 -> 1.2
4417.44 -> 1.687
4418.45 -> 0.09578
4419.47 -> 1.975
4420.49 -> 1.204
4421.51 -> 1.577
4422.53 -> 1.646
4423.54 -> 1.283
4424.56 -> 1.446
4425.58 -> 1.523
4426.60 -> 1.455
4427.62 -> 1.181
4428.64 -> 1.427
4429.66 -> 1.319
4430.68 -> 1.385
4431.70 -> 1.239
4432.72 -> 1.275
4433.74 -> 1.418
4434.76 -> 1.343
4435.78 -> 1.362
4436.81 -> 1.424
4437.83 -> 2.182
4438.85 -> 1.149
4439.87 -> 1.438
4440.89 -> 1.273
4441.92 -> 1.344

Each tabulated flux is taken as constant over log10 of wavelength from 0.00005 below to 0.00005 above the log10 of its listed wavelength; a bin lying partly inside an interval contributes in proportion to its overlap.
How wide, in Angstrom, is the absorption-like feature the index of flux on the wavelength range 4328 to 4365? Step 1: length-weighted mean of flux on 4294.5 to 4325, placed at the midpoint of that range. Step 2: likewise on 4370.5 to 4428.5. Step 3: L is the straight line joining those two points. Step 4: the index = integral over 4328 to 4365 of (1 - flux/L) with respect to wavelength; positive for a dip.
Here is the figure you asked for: 5.55 Angstrom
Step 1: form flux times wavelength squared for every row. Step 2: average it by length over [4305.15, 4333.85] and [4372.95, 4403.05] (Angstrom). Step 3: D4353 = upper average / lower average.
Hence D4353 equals 1.19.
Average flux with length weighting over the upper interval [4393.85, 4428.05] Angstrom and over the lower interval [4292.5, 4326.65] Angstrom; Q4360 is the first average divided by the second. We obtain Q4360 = 1.12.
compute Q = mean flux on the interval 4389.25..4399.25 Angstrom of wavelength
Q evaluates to 1.36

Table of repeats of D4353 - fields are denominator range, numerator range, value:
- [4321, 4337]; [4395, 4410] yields 1.29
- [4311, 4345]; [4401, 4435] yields 1.28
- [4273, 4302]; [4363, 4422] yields 1.11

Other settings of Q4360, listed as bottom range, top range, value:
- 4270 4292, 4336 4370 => 0.87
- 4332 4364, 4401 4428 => 1.26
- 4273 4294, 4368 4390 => 1.04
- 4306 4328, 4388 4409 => 1.15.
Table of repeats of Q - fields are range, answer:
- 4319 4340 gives 1.06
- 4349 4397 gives 1.25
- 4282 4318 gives 1.22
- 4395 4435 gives 1.33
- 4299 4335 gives 1.16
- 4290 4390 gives 1.17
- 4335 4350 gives 0.918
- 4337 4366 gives 1.08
